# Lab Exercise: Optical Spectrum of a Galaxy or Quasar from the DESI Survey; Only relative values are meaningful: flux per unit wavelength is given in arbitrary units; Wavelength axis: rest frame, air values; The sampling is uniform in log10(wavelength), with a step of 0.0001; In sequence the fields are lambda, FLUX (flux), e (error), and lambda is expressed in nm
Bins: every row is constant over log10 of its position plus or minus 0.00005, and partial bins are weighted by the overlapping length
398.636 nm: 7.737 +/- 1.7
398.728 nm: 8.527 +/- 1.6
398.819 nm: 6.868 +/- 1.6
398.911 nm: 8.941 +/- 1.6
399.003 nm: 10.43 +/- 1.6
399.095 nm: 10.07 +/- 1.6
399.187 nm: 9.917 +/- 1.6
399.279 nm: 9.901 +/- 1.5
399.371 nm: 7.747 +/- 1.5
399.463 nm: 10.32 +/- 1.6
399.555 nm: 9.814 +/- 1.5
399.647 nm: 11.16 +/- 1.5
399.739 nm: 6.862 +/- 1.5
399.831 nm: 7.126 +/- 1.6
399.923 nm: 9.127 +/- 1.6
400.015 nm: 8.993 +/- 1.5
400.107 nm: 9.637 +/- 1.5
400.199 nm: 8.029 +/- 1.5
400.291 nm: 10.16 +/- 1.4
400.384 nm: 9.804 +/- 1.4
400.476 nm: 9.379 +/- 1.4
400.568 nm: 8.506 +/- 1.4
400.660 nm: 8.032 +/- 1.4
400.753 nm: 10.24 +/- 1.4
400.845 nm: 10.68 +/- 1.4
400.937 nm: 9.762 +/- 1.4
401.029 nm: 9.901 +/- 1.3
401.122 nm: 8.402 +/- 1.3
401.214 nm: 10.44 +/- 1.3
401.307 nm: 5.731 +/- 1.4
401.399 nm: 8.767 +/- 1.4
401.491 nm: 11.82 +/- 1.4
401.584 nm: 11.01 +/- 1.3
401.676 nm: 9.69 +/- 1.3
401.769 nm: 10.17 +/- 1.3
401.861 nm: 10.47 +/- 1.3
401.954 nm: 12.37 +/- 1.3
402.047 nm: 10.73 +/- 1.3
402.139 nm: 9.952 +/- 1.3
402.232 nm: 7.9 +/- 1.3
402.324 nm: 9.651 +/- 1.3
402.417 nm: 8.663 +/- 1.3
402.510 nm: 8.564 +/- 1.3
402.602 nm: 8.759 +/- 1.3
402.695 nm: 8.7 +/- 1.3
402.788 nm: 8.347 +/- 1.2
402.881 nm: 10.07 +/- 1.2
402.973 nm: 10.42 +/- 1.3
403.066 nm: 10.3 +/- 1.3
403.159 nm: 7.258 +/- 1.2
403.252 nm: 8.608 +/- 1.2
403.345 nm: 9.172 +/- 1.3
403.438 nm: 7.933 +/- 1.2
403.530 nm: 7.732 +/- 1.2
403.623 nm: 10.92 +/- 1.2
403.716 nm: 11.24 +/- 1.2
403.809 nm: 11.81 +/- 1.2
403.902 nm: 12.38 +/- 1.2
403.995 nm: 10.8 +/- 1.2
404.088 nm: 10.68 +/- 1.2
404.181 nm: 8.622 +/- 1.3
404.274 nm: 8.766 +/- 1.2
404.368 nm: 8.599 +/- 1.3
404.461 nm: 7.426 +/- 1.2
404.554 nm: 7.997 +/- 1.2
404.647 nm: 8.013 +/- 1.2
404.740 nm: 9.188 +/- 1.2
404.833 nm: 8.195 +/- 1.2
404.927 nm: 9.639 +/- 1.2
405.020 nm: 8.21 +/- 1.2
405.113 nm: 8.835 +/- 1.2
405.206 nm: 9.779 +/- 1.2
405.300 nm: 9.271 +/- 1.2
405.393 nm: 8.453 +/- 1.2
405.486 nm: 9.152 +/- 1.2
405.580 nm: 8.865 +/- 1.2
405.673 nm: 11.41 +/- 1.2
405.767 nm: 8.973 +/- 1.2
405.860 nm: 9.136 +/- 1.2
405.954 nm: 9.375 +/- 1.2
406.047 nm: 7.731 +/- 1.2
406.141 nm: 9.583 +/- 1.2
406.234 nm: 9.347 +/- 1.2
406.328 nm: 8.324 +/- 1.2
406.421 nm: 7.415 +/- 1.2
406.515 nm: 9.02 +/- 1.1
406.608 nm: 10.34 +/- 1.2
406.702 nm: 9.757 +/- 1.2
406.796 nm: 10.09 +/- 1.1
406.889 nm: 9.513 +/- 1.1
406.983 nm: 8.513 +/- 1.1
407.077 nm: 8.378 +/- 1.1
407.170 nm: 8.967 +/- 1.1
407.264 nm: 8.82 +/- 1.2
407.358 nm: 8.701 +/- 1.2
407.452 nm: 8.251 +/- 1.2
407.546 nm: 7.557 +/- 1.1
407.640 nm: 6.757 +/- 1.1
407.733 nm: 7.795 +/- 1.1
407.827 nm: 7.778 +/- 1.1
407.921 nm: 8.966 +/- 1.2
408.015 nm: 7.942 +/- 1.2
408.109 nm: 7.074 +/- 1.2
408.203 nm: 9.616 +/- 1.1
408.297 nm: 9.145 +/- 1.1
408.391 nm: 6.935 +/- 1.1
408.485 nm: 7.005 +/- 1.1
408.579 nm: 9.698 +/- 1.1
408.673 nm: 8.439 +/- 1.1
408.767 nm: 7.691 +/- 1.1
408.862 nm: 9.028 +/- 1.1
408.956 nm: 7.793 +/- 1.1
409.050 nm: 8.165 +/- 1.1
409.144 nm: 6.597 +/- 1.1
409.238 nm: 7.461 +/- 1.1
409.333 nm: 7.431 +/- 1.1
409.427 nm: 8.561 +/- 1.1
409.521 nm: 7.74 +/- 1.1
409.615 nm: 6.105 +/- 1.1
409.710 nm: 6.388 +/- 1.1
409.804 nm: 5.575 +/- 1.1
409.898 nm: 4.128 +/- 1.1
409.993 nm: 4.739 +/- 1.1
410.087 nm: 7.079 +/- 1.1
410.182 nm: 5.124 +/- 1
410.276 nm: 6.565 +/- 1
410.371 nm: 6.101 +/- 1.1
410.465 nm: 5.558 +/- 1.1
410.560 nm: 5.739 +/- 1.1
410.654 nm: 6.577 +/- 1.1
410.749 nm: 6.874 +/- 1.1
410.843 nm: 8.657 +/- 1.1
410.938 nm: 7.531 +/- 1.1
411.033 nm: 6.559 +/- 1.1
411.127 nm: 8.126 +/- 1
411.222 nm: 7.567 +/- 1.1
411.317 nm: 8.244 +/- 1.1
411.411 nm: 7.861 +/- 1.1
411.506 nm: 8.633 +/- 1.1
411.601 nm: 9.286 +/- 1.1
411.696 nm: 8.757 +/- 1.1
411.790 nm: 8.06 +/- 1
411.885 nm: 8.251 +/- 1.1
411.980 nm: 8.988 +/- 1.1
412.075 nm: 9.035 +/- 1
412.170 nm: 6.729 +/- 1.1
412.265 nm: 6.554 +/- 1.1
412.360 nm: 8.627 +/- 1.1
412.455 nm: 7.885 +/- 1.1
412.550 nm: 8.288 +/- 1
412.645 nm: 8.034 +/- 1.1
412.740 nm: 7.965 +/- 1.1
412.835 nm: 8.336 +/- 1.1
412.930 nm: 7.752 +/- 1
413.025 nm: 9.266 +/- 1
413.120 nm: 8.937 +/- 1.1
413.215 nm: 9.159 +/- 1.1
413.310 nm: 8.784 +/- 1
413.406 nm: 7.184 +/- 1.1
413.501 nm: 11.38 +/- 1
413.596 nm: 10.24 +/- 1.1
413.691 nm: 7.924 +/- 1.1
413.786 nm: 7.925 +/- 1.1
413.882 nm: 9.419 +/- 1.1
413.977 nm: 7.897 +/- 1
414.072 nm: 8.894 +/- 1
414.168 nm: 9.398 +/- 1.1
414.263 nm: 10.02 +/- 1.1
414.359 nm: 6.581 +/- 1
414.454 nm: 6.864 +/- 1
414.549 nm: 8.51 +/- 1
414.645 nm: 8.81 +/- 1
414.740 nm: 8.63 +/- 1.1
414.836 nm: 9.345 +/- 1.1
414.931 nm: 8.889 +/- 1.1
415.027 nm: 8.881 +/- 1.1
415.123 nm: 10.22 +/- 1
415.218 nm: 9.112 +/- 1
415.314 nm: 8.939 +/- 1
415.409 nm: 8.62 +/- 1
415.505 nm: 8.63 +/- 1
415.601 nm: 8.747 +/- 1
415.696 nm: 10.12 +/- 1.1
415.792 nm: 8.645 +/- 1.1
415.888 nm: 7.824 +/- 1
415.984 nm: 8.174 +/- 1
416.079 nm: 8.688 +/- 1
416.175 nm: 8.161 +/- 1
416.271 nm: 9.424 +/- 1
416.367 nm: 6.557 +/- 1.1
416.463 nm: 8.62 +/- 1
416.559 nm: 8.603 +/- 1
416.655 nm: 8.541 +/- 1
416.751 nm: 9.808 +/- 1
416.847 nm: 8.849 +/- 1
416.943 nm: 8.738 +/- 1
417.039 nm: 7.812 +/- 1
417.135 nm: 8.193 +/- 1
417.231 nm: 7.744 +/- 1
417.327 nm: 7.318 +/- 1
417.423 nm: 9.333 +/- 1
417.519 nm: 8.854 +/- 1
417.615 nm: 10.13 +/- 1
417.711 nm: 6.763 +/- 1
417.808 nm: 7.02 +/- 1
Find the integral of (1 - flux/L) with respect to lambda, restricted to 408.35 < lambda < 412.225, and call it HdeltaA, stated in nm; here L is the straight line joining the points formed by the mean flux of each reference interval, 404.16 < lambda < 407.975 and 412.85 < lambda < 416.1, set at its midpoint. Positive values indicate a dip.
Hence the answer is 0.63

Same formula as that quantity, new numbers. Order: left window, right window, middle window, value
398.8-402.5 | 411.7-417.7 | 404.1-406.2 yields 0.06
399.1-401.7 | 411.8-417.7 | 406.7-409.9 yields 0.34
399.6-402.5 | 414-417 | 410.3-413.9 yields 0.33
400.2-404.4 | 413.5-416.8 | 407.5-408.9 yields 0.17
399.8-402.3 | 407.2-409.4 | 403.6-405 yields -0.11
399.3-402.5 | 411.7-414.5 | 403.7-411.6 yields 0.59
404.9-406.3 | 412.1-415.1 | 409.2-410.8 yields 0.45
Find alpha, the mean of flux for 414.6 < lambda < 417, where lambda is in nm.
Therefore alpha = 8.78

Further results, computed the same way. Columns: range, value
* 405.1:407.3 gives 9.13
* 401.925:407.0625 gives 9.26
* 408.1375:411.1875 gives 7.15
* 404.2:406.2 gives 8.88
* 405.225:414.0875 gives 8.11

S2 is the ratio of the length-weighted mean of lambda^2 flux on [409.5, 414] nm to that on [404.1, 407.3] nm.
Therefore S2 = 0.88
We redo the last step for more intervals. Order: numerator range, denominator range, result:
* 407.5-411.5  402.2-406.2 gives 0.82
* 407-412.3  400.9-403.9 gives 0.82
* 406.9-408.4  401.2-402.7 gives 0.88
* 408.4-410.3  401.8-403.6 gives 0.79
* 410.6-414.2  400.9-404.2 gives 0.90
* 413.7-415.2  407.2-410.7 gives 1.22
